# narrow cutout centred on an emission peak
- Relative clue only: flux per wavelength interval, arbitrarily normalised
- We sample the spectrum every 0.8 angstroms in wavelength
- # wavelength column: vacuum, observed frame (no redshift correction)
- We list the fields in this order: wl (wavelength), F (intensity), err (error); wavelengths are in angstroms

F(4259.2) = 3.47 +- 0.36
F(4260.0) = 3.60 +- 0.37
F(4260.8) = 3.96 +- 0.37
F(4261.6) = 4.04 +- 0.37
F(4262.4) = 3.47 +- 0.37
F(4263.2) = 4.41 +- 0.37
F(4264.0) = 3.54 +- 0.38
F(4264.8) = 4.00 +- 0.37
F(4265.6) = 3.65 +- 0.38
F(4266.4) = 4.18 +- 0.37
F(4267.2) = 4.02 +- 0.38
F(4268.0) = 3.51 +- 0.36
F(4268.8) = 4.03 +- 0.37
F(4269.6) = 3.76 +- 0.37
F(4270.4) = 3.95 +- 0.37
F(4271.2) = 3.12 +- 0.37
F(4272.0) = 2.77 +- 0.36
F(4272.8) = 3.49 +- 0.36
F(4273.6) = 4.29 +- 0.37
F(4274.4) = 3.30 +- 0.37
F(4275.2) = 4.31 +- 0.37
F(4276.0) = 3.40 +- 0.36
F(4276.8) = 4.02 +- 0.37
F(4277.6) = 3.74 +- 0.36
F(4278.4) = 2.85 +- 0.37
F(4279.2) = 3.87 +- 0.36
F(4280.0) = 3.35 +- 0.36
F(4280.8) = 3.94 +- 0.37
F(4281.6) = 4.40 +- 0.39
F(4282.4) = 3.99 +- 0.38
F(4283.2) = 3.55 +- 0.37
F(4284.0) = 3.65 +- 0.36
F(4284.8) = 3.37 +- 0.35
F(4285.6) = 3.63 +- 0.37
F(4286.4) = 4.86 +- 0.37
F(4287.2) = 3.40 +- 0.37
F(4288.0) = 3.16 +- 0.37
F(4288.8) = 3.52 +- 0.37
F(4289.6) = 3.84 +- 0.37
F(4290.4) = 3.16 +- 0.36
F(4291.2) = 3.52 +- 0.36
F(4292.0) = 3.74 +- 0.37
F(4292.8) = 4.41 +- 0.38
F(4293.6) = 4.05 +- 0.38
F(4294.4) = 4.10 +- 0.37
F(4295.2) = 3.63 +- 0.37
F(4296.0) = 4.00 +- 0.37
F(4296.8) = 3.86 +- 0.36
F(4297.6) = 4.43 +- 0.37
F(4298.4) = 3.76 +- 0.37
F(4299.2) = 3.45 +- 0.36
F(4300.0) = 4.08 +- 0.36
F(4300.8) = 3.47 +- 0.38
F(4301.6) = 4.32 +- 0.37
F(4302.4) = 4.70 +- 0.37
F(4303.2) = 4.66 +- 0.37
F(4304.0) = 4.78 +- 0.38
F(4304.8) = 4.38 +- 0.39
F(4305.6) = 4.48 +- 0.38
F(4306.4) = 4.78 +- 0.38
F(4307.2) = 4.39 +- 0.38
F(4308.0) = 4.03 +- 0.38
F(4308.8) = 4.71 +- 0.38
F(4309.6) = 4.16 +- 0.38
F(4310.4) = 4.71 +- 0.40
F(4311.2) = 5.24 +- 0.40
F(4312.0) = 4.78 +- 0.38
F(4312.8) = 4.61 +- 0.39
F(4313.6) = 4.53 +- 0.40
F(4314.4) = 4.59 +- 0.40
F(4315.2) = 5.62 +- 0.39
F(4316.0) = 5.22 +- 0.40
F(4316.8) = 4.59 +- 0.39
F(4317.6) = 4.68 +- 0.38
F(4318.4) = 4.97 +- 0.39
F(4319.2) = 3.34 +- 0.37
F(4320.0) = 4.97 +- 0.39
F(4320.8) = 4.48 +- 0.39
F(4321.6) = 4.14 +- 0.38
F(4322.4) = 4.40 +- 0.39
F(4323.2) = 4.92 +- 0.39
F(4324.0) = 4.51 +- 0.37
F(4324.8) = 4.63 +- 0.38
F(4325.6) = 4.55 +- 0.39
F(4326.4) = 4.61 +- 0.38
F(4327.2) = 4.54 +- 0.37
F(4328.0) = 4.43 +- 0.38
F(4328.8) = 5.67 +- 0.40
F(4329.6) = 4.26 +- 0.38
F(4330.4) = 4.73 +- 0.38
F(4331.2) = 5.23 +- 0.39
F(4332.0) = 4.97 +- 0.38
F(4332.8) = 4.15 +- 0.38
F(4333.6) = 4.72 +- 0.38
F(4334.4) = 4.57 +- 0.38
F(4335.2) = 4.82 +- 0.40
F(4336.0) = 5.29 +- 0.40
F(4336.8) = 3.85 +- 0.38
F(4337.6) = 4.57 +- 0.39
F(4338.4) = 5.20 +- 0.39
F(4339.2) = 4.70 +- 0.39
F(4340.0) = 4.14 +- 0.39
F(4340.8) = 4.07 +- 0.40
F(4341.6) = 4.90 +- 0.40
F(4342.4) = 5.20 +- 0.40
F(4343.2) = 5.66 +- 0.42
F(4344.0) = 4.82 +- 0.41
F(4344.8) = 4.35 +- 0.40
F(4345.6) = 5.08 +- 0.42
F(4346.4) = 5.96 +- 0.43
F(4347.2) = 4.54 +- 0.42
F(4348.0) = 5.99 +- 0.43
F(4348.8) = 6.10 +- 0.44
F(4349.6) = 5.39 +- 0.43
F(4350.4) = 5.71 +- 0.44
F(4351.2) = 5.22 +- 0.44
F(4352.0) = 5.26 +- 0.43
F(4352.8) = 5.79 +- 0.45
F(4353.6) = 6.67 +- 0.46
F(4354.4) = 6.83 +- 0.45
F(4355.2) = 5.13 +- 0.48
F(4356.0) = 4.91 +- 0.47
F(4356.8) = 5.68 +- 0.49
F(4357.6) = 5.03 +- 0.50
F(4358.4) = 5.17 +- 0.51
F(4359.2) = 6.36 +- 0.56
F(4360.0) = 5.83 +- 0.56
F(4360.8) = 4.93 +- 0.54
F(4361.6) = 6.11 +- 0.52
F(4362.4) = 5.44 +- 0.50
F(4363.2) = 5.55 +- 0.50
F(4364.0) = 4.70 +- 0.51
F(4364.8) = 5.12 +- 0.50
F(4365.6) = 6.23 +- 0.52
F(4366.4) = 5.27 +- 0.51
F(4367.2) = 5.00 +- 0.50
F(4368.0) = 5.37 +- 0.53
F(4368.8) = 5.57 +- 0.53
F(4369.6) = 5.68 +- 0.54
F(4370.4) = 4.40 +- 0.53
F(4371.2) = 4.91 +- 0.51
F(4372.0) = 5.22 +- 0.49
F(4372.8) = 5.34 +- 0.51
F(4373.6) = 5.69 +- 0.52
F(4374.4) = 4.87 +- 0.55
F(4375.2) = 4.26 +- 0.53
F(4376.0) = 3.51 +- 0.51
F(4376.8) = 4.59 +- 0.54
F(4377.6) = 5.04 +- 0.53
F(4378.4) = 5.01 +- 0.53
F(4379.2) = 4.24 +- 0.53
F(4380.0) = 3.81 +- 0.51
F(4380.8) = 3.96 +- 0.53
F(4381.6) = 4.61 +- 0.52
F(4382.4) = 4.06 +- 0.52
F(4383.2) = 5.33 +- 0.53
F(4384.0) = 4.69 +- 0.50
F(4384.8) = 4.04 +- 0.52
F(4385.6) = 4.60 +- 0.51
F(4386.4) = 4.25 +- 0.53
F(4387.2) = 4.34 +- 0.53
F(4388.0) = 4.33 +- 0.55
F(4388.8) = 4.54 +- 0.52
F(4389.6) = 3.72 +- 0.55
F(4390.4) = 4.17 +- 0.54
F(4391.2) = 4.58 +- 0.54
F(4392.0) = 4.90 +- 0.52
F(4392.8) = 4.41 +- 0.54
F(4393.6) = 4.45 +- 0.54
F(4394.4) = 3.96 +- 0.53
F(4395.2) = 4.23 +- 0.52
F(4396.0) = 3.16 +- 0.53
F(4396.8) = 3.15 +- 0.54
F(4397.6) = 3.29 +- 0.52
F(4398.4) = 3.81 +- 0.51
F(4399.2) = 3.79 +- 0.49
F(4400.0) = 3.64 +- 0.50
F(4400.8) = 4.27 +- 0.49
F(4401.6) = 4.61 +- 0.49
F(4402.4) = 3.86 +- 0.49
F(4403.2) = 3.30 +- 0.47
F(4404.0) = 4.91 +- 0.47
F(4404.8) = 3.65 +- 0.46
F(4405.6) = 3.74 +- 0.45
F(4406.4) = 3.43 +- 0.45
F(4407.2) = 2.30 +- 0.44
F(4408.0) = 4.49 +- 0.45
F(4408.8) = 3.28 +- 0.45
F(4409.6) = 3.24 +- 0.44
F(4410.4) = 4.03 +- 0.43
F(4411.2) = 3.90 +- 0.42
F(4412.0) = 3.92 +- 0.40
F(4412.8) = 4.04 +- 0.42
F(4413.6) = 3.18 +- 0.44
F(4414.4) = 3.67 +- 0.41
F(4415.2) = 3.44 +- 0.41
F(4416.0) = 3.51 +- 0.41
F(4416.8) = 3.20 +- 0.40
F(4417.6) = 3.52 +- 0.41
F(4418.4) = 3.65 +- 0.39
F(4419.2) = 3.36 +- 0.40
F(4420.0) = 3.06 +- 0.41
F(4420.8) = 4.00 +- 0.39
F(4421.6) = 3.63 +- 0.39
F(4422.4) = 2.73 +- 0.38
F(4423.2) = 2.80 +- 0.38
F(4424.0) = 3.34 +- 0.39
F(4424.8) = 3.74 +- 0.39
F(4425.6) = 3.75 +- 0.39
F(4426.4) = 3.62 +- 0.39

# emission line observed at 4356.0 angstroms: C III] 1909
